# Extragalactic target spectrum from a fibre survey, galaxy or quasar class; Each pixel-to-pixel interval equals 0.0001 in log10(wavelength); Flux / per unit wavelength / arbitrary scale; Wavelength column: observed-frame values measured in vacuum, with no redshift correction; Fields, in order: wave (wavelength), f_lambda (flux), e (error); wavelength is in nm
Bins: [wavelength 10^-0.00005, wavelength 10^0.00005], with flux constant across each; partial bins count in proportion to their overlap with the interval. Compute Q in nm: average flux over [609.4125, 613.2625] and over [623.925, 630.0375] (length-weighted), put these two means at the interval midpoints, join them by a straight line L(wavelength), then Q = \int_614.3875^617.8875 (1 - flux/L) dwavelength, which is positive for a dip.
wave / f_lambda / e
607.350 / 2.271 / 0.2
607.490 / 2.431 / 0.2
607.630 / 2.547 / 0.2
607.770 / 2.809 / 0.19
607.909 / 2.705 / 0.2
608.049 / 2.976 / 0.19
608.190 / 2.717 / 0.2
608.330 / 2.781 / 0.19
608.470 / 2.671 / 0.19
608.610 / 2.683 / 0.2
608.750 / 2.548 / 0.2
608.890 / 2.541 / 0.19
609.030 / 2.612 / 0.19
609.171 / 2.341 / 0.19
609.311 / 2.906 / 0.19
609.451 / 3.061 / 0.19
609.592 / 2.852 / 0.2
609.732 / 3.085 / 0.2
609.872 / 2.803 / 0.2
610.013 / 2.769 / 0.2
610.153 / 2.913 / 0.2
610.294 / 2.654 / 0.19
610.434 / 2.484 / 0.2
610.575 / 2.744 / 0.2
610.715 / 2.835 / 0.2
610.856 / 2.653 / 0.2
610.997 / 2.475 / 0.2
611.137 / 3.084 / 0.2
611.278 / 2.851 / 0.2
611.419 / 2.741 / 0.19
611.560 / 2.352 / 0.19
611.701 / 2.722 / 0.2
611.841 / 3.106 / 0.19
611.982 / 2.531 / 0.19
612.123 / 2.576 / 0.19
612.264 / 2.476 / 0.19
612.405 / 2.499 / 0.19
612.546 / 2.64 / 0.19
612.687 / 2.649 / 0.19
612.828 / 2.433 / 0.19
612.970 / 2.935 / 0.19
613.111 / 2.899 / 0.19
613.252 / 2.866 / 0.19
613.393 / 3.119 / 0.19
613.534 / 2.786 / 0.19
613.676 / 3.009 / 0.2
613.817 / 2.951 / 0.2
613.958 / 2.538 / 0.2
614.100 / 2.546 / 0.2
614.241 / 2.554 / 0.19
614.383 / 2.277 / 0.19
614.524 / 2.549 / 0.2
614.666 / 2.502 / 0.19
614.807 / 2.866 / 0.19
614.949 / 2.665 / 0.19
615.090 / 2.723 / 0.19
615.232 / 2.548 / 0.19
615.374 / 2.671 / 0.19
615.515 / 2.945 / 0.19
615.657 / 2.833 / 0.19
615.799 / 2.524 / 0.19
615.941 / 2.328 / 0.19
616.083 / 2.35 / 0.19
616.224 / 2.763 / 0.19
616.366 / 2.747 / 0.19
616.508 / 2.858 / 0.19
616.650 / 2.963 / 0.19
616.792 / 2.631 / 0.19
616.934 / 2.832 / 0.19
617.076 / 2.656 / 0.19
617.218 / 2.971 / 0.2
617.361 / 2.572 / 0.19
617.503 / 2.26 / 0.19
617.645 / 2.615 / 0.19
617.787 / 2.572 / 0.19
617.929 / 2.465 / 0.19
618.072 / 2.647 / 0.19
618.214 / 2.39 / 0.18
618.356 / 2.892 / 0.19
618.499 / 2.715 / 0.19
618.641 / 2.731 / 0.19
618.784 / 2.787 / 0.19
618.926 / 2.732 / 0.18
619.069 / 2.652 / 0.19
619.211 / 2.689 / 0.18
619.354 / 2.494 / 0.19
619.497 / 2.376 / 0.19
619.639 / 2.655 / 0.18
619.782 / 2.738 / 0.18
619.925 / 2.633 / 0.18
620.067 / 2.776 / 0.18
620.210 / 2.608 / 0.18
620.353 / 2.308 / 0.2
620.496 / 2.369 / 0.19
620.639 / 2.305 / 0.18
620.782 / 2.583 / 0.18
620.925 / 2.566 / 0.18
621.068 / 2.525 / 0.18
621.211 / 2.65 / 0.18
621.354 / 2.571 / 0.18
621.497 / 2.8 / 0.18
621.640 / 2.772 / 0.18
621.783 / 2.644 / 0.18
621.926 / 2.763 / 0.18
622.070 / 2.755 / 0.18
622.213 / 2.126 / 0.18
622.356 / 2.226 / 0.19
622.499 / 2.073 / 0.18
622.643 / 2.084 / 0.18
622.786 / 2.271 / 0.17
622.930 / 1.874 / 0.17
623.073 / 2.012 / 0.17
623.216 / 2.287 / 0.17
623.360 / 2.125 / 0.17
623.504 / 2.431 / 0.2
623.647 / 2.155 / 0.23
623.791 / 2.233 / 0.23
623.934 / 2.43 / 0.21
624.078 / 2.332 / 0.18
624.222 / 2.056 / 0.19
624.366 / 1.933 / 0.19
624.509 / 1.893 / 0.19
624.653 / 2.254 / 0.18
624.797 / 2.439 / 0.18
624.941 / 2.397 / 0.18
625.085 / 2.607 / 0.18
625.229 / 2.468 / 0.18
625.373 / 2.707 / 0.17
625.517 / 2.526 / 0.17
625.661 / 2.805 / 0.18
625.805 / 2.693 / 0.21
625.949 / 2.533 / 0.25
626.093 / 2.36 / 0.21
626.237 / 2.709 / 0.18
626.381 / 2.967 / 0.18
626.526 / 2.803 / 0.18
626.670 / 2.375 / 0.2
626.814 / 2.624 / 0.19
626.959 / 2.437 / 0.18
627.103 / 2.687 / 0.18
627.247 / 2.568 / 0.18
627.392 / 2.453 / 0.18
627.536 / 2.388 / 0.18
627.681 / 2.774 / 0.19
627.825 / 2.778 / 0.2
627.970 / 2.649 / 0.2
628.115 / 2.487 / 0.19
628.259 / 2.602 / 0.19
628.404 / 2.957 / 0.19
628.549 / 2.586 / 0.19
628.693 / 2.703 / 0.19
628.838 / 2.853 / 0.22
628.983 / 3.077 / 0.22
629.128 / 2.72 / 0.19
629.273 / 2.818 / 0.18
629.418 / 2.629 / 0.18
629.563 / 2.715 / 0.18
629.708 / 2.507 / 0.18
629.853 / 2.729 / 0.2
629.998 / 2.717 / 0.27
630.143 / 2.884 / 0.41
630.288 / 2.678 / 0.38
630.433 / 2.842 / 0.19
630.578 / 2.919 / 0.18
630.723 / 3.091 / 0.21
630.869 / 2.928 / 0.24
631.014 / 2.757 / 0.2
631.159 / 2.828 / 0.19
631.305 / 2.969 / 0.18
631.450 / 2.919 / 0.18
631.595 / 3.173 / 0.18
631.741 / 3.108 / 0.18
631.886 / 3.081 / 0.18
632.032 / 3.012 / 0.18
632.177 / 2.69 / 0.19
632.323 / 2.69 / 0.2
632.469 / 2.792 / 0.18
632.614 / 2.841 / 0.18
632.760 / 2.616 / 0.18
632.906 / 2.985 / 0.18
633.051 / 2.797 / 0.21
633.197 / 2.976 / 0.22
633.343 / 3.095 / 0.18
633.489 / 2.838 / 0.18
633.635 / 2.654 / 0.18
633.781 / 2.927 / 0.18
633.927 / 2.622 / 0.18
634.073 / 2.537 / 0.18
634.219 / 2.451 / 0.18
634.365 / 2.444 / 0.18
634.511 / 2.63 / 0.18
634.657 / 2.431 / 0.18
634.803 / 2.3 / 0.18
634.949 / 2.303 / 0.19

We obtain 0.04 nm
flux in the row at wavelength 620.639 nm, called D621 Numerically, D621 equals 2.305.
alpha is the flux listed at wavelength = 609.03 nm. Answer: 2.612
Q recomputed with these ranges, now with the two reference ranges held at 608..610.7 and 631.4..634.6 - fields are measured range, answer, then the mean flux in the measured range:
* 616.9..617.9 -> 0.05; 2.63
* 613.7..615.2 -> 0.07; 2.63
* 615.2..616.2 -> 0.06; 2.61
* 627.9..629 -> 0.03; 2.72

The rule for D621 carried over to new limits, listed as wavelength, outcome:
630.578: 2.919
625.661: 2.805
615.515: 2.945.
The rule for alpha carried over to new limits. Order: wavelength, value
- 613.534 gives 2.786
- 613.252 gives 2.866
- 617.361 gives 2.572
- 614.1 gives 2.546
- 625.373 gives 2.707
